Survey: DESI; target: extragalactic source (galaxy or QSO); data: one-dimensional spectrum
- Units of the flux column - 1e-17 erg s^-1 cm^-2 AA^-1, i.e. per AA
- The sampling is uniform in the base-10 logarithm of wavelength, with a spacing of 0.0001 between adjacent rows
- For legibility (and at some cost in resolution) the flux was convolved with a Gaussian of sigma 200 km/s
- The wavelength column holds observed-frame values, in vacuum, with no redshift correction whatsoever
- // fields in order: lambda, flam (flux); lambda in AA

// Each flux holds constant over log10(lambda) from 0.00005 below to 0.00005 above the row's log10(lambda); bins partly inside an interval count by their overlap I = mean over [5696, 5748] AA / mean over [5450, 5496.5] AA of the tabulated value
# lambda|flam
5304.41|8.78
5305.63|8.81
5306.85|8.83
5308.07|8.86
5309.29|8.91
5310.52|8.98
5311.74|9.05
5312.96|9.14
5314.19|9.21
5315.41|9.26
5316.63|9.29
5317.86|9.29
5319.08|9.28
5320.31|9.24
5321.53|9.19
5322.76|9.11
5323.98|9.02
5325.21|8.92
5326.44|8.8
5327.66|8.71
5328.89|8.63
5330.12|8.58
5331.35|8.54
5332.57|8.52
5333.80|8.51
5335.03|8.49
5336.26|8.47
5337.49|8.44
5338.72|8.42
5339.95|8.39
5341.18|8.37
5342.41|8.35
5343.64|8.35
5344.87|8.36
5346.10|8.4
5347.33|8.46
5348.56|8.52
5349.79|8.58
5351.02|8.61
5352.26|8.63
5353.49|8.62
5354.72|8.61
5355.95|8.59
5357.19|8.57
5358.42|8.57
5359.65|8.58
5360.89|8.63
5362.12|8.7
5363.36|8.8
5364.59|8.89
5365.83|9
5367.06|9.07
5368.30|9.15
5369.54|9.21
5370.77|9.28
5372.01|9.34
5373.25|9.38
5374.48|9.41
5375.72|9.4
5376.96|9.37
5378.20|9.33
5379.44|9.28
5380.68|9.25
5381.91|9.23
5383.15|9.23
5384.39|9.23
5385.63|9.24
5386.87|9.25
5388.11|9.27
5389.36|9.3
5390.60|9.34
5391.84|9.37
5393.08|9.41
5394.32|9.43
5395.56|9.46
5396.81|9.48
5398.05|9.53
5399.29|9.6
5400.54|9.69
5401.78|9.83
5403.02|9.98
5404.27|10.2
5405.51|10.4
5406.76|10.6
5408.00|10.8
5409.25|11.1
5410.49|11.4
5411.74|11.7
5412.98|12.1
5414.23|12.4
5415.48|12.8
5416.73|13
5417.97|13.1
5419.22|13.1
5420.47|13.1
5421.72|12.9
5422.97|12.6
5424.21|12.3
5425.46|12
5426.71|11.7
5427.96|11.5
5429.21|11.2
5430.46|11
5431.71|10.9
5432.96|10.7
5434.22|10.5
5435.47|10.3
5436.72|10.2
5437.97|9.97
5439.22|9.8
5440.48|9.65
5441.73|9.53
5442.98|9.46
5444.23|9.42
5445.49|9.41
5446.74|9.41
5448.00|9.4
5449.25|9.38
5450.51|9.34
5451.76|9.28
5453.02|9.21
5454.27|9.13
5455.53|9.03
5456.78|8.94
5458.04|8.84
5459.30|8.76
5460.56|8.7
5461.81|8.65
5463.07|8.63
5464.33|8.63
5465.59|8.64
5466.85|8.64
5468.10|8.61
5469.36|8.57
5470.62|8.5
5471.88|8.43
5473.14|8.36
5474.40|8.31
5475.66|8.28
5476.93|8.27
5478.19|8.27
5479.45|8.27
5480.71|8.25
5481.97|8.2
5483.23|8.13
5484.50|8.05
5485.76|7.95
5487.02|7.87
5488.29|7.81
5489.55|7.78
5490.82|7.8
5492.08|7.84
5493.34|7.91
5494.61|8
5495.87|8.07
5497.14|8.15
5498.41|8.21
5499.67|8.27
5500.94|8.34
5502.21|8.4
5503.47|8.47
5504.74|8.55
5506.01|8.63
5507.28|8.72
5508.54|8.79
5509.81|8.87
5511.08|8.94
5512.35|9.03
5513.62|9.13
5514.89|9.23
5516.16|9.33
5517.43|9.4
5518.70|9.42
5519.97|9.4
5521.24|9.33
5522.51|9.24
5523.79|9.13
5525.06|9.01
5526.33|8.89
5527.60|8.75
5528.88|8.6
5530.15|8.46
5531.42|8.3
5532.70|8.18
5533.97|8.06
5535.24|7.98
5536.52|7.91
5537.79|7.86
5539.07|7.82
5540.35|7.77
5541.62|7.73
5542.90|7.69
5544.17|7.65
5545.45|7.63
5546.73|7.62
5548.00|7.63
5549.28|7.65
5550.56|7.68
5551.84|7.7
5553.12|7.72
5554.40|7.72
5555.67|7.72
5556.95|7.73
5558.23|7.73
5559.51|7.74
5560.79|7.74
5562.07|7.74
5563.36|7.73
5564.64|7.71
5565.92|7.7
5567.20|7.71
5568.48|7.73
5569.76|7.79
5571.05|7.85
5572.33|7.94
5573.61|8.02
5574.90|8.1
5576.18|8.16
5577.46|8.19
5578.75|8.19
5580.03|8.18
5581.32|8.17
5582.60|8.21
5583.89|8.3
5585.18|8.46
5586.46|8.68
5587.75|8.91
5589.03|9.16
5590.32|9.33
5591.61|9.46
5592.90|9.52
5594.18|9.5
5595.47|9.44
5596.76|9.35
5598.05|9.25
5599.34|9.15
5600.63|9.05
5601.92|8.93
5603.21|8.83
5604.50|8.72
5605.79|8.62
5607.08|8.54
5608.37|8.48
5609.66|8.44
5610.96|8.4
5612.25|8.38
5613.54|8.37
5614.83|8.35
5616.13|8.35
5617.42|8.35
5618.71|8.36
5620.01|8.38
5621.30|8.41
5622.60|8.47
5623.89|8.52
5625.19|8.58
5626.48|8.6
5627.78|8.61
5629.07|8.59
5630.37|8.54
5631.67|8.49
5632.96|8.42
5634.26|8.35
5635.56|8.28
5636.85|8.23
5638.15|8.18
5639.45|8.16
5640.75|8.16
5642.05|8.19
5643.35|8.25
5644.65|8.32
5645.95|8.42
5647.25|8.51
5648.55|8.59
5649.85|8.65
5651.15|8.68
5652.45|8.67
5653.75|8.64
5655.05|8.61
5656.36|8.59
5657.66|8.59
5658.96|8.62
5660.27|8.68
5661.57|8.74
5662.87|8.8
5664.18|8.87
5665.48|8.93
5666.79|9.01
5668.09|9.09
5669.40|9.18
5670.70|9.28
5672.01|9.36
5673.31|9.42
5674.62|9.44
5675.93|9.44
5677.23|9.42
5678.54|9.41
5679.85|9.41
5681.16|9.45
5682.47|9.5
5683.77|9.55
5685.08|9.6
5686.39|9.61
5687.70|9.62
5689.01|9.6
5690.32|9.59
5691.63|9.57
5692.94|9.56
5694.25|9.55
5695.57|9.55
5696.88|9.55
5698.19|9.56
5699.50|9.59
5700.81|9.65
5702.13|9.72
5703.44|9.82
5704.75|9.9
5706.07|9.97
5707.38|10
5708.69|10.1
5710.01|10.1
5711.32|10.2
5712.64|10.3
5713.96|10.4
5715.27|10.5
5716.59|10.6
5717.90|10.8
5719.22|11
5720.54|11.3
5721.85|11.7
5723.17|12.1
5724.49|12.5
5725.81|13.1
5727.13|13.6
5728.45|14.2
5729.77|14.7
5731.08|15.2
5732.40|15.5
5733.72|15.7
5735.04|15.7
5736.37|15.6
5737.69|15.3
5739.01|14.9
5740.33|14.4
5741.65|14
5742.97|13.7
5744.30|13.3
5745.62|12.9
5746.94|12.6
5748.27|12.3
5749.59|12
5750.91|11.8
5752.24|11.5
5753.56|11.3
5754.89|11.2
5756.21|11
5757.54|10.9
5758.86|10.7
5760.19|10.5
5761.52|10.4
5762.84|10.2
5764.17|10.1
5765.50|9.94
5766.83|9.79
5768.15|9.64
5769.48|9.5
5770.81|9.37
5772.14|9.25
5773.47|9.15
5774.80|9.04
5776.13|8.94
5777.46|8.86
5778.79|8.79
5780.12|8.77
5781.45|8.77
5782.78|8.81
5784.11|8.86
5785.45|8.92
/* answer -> 1.44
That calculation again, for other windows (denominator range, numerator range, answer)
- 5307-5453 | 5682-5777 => 1.16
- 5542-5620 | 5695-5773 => 1.40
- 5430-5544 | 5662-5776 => 1.24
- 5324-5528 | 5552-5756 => 1.04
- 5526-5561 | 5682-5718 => 1.25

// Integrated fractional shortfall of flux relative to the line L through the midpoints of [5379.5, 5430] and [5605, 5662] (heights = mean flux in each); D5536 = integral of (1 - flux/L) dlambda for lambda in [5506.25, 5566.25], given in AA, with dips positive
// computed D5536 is 7.25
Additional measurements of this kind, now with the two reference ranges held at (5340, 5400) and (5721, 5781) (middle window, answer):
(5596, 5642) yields 9.9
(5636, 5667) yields 7.2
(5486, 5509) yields 4.1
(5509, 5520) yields 1.0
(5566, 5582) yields 3.9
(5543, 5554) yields 2.9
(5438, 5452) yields 0.1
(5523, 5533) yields 1.5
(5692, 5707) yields 2.4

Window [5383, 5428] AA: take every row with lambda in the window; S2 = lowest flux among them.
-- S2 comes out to 9.23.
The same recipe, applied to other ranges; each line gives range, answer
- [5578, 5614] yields 8.17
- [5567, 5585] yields 7.71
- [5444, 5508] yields 7.78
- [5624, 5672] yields 8.16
